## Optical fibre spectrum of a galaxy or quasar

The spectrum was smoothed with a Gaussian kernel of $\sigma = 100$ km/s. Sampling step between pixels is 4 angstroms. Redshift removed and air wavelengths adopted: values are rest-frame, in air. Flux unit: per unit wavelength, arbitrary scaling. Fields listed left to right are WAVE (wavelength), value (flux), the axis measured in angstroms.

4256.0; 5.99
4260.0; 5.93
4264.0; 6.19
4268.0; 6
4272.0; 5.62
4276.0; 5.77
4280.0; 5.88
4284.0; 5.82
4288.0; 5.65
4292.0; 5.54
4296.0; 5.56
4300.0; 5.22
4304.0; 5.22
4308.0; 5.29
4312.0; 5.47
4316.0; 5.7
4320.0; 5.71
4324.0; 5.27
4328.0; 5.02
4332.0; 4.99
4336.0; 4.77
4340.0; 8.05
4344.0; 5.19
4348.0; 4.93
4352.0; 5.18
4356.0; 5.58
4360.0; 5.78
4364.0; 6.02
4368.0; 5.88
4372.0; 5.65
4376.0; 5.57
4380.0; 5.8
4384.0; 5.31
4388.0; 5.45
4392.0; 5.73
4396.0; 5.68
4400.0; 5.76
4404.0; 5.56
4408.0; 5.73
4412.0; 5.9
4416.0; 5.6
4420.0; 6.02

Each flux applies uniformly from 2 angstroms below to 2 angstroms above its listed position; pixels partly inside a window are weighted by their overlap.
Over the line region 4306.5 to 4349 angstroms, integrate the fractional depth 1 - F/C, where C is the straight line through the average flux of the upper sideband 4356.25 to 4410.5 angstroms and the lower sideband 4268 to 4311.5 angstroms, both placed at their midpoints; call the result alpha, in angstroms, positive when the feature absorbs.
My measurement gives 0.9 angstroms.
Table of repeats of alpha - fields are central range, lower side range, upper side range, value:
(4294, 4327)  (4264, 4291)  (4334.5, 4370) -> 2.0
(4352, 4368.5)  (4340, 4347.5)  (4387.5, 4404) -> 0.3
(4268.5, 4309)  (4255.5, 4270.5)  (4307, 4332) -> 1.1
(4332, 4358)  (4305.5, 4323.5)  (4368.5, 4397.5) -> -0.1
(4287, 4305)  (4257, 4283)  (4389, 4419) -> 1.3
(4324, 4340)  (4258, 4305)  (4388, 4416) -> 1.0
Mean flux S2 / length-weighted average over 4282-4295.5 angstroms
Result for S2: 5.66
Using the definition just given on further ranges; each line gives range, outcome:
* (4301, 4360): 5.46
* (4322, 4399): 5.57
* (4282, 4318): 5.5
